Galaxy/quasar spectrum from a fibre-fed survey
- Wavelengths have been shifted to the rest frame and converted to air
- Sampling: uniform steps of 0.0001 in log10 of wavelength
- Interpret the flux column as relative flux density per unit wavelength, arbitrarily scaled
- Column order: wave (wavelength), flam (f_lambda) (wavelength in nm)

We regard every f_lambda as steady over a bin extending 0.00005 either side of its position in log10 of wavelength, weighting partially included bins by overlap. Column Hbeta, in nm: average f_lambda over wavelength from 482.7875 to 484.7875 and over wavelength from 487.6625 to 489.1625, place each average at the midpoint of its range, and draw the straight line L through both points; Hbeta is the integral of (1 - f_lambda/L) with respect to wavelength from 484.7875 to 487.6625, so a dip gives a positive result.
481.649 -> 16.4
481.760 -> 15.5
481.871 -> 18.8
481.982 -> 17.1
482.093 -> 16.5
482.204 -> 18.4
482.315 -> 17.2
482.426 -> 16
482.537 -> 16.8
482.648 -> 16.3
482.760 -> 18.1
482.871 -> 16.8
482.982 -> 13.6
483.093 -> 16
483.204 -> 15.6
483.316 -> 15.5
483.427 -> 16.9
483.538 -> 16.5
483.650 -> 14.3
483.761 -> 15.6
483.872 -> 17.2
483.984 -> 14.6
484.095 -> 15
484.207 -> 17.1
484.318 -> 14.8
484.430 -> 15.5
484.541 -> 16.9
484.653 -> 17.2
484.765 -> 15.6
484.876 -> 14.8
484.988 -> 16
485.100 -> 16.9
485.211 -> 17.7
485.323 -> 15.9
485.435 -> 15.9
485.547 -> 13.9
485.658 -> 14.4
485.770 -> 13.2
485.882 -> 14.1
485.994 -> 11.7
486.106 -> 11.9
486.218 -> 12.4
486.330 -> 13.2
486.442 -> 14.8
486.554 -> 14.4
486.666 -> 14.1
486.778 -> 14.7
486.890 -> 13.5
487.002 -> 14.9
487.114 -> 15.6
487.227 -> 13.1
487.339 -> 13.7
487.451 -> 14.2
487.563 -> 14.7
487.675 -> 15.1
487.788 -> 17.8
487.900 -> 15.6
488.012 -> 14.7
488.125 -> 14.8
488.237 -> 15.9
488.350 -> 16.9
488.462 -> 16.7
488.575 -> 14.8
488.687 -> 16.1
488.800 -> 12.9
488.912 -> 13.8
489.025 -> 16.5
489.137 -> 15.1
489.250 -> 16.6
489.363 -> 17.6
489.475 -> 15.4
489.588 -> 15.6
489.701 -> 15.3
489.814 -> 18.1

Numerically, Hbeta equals 0.23 nm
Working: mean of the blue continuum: 15.9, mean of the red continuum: 15.5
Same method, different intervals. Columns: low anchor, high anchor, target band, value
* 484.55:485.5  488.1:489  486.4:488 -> 0.095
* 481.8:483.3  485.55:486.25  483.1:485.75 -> -0.216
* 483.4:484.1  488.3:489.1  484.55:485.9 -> 0.007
